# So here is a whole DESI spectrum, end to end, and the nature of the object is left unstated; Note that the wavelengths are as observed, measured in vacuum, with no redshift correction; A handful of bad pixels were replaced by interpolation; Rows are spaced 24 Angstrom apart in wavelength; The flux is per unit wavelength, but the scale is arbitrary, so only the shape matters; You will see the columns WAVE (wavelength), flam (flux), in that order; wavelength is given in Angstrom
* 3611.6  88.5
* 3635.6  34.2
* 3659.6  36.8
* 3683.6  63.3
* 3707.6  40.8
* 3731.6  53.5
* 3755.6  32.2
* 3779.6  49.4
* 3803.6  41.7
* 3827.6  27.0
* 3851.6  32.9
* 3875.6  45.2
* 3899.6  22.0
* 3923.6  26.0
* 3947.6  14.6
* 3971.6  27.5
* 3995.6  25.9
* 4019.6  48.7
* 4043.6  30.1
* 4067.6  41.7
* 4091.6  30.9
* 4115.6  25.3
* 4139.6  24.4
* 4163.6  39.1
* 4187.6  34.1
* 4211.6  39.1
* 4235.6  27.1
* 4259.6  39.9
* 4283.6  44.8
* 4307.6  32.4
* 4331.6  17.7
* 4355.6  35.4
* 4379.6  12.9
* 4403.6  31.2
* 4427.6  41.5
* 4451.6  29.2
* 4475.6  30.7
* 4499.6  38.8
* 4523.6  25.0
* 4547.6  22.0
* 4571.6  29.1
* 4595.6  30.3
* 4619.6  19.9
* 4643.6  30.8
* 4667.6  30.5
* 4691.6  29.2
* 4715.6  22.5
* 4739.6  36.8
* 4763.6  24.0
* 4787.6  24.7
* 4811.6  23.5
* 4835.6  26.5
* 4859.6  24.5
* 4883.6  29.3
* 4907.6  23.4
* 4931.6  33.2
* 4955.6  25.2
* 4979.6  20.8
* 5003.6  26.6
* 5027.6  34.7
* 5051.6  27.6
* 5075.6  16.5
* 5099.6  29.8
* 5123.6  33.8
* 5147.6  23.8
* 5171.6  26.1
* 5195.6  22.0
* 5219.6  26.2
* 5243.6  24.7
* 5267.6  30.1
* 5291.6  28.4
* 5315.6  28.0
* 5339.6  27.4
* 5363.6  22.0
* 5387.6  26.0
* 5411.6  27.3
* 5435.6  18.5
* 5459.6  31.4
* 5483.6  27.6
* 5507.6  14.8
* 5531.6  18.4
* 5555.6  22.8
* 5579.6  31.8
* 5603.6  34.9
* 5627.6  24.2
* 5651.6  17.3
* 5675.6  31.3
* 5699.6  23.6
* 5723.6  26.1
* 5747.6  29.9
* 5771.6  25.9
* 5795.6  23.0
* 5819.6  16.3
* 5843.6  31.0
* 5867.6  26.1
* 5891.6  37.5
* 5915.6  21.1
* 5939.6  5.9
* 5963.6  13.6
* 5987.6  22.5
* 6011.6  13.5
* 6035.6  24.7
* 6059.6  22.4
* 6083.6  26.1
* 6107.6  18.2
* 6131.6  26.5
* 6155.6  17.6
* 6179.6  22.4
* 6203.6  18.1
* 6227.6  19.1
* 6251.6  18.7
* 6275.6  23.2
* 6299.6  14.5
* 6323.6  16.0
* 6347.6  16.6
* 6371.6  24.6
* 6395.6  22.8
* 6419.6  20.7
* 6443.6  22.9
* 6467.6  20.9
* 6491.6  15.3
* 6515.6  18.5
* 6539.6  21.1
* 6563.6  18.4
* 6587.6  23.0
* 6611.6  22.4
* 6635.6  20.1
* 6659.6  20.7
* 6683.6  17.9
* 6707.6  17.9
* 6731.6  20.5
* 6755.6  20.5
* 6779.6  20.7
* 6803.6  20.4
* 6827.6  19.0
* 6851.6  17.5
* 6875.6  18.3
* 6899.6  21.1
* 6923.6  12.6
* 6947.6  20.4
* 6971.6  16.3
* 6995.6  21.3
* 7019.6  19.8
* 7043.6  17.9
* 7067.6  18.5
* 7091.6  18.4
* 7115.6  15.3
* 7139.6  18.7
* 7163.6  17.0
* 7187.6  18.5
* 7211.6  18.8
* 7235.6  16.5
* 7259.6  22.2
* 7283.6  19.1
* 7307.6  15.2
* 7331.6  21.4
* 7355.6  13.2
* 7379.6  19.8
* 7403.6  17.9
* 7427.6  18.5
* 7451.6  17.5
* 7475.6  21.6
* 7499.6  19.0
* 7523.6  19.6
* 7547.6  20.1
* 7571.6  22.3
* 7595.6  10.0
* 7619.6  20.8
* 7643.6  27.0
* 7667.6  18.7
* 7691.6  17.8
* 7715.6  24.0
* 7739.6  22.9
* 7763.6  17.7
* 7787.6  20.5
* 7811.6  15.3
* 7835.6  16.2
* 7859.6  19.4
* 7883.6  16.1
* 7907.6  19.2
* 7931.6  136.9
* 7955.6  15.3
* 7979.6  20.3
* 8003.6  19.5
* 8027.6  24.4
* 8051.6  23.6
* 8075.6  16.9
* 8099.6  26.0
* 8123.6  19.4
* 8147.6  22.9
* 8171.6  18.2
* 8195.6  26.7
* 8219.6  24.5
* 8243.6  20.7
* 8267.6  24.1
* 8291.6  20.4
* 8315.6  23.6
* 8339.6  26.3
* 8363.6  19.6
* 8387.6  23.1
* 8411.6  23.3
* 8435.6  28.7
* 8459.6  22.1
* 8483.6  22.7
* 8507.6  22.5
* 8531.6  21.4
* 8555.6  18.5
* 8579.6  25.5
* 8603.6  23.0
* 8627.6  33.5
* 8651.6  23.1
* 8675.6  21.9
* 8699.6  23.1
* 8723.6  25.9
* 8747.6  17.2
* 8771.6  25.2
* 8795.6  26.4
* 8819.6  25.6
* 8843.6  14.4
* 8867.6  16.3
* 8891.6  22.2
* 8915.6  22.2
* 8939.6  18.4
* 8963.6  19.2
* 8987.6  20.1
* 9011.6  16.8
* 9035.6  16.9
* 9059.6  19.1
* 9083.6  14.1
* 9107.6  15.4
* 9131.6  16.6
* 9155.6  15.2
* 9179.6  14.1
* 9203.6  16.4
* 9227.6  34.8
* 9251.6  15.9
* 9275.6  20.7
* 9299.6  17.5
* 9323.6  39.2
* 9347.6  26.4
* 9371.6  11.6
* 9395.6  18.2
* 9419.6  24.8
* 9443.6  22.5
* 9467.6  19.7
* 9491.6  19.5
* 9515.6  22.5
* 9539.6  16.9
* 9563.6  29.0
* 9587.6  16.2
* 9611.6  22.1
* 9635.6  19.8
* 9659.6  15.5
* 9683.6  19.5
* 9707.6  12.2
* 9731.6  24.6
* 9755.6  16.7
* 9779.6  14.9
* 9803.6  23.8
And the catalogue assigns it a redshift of 1.13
